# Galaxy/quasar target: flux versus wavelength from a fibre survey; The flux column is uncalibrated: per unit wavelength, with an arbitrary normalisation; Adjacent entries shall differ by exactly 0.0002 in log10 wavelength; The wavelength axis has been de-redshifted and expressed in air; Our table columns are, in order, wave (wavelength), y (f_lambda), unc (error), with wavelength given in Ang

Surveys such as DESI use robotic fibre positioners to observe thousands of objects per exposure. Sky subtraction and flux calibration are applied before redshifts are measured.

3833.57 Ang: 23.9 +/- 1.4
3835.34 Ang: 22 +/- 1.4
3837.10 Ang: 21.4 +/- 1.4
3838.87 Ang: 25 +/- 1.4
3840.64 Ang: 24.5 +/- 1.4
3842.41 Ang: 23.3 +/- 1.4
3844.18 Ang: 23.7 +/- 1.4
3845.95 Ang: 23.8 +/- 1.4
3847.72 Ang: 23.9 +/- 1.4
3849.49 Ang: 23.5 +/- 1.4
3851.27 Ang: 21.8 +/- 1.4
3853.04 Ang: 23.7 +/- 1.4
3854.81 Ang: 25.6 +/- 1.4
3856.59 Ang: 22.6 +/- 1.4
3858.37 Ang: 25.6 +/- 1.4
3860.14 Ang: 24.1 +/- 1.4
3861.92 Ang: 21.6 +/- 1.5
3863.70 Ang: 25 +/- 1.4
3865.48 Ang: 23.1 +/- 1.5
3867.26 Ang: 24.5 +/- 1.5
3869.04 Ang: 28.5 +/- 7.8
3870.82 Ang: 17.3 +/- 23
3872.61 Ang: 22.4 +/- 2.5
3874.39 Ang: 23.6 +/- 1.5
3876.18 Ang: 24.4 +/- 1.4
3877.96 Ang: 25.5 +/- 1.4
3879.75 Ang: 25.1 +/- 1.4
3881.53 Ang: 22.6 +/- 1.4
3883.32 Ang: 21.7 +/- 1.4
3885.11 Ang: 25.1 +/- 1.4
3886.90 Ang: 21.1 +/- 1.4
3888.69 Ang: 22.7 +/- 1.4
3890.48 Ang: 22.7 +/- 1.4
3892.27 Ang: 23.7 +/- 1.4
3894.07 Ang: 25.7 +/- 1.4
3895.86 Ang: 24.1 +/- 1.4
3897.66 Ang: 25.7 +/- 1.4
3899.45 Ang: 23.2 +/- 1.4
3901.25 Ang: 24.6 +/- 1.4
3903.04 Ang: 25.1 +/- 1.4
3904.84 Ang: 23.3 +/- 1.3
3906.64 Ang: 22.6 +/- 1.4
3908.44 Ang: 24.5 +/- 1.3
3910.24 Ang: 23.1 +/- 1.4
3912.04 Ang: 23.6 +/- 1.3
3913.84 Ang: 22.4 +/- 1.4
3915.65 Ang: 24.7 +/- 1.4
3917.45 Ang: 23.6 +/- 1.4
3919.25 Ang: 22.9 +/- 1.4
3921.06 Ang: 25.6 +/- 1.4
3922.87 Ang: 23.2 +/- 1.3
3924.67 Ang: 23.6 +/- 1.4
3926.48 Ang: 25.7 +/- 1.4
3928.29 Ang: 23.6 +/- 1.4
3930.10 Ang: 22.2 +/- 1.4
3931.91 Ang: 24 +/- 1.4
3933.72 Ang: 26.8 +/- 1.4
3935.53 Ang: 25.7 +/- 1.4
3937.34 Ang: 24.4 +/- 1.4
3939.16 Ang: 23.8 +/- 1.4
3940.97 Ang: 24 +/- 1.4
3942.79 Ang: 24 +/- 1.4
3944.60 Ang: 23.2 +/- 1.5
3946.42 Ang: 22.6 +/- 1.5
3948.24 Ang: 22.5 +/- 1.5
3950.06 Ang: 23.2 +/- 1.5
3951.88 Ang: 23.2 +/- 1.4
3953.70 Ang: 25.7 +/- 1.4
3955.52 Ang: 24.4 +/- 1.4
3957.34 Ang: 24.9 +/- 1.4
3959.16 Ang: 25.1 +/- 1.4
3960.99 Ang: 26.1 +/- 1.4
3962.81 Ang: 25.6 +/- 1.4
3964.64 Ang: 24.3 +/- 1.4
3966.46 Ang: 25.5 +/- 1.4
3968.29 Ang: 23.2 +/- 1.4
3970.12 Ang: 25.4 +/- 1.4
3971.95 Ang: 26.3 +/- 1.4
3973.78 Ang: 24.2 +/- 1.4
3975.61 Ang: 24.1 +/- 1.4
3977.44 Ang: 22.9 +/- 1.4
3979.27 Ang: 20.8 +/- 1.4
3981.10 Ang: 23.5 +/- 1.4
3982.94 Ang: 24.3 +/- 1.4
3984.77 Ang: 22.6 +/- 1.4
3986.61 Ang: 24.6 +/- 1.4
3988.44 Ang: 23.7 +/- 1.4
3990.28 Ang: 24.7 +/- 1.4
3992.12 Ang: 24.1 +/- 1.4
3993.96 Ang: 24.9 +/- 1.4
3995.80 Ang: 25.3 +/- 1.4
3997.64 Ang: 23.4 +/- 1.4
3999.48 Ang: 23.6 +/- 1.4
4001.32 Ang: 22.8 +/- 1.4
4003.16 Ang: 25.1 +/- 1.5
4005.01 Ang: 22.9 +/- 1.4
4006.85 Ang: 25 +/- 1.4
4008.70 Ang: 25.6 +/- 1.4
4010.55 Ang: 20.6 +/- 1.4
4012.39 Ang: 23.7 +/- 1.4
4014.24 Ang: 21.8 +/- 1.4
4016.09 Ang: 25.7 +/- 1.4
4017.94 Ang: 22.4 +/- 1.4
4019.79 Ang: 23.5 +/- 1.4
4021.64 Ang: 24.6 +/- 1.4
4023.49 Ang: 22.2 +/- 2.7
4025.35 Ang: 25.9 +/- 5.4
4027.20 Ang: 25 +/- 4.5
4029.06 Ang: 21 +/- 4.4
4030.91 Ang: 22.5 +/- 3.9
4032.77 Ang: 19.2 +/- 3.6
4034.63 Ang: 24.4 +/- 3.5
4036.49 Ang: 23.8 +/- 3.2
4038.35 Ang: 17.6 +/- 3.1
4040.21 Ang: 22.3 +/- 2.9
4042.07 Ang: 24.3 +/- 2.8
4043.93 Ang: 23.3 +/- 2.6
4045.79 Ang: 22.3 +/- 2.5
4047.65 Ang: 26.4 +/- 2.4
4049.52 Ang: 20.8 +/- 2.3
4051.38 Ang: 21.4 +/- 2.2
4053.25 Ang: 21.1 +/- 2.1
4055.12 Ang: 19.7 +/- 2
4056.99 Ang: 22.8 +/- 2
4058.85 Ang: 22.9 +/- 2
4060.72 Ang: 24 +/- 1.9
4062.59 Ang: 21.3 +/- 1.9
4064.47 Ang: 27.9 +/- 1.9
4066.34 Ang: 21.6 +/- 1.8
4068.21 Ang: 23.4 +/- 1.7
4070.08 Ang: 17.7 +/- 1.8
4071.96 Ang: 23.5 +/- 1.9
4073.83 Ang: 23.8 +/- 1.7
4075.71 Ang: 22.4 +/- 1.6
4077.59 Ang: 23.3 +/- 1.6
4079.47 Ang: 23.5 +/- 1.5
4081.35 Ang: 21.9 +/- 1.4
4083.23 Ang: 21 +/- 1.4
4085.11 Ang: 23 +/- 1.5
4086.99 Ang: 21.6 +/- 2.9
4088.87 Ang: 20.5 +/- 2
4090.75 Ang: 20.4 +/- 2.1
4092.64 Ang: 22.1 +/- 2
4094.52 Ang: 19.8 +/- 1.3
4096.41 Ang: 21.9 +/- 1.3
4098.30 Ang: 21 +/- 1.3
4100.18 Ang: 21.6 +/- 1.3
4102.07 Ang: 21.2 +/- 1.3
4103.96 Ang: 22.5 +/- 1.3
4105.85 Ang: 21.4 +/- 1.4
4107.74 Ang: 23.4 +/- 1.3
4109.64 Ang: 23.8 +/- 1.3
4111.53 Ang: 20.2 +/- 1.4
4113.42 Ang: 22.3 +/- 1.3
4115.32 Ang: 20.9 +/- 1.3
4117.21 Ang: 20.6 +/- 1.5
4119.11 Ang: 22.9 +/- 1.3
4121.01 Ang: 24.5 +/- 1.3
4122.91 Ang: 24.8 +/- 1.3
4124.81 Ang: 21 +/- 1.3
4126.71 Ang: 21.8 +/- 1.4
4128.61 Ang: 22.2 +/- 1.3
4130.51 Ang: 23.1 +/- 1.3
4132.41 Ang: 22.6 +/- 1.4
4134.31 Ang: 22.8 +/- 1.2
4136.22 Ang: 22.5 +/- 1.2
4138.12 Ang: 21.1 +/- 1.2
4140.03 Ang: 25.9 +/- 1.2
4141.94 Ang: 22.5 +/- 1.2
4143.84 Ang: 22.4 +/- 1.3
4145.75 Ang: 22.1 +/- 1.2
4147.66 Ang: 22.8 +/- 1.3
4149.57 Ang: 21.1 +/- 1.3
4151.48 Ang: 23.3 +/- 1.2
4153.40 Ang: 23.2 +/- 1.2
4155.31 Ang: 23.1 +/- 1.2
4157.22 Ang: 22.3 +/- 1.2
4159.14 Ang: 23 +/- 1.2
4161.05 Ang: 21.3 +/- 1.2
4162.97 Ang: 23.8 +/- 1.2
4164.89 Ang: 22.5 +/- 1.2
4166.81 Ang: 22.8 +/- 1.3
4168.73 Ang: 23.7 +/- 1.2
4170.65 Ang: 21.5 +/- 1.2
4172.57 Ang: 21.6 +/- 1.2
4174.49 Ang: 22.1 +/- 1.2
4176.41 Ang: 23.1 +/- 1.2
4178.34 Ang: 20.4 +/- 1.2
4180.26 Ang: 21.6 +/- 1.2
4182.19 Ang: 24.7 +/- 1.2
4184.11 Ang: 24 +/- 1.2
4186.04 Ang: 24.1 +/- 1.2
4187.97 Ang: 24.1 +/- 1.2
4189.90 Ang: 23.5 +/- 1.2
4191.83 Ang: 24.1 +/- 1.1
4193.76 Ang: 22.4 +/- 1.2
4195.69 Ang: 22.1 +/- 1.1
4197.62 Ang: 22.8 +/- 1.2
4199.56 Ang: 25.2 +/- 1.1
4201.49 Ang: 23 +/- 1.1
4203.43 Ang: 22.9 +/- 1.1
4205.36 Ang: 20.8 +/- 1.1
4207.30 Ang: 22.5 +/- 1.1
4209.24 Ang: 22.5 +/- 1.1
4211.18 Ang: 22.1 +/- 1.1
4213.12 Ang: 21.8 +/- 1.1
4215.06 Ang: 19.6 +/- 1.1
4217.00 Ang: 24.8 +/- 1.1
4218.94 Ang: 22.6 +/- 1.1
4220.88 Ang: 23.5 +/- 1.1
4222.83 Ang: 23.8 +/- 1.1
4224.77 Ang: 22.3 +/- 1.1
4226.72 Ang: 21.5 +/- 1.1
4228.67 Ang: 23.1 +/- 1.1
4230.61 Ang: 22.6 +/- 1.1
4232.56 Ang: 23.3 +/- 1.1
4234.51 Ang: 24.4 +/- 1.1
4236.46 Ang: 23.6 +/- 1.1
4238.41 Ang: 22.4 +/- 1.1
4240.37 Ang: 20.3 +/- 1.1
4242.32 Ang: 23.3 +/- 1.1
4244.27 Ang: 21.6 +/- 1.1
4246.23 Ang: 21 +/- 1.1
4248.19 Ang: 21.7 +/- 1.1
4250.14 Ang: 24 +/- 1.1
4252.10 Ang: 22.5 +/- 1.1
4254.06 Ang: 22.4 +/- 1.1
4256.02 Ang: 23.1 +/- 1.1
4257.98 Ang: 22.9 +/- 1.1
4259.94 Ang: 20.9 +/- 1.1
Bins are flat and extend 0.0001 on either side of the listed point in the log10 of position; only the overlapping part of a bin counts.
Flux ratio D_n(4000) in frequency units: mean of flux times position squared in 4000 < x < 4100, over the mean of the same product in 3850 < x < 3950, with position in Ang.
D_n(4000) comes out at 1.02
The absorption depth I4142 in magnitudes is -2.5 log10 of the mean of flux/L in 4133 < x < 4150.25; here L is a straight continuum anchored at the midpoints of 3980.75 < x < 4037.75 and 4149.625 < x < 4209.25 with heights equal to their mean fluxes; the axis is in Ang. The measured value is 0.02 mag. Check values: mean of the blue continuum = 23.6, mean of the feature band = 22.6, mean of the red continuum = 22.8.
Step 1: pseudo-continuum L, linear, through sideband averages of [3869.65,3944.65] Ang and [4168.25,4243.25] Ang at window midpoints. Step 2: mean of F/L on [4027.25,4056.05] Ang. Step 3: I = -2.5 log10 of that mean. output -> 0.06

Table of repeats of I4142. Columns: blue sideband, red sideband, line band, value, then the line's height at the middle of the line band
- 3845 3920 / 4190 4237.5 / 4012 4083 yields 0.02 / 23.3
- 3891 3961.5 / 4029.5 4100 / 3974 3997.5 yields -0.02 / 23.3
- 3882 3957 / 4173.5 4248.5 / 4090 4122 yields 0.06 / 23.1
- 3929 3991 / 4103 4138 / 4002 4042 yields 0.02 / 23.5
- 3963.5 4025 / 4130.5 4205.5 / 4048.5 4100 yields 0.07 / 23.4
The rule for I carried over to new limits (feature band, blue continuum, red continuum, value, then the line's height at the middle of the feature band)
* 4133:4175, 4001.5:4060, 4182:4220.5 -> 0.016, 22.9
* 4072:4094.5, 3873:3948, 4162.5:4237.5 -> 0.055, 23.3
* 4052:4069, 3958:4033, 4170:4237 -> 0.039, 23.6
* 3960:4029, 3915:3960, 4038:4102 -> -0.034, 23.3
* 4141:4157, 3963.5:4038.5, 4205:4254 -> 0.016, 22.9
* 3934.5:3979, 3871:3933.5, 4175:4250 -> -0.035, 23.5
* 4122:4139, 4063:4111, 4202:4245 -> -0.009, 22.3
